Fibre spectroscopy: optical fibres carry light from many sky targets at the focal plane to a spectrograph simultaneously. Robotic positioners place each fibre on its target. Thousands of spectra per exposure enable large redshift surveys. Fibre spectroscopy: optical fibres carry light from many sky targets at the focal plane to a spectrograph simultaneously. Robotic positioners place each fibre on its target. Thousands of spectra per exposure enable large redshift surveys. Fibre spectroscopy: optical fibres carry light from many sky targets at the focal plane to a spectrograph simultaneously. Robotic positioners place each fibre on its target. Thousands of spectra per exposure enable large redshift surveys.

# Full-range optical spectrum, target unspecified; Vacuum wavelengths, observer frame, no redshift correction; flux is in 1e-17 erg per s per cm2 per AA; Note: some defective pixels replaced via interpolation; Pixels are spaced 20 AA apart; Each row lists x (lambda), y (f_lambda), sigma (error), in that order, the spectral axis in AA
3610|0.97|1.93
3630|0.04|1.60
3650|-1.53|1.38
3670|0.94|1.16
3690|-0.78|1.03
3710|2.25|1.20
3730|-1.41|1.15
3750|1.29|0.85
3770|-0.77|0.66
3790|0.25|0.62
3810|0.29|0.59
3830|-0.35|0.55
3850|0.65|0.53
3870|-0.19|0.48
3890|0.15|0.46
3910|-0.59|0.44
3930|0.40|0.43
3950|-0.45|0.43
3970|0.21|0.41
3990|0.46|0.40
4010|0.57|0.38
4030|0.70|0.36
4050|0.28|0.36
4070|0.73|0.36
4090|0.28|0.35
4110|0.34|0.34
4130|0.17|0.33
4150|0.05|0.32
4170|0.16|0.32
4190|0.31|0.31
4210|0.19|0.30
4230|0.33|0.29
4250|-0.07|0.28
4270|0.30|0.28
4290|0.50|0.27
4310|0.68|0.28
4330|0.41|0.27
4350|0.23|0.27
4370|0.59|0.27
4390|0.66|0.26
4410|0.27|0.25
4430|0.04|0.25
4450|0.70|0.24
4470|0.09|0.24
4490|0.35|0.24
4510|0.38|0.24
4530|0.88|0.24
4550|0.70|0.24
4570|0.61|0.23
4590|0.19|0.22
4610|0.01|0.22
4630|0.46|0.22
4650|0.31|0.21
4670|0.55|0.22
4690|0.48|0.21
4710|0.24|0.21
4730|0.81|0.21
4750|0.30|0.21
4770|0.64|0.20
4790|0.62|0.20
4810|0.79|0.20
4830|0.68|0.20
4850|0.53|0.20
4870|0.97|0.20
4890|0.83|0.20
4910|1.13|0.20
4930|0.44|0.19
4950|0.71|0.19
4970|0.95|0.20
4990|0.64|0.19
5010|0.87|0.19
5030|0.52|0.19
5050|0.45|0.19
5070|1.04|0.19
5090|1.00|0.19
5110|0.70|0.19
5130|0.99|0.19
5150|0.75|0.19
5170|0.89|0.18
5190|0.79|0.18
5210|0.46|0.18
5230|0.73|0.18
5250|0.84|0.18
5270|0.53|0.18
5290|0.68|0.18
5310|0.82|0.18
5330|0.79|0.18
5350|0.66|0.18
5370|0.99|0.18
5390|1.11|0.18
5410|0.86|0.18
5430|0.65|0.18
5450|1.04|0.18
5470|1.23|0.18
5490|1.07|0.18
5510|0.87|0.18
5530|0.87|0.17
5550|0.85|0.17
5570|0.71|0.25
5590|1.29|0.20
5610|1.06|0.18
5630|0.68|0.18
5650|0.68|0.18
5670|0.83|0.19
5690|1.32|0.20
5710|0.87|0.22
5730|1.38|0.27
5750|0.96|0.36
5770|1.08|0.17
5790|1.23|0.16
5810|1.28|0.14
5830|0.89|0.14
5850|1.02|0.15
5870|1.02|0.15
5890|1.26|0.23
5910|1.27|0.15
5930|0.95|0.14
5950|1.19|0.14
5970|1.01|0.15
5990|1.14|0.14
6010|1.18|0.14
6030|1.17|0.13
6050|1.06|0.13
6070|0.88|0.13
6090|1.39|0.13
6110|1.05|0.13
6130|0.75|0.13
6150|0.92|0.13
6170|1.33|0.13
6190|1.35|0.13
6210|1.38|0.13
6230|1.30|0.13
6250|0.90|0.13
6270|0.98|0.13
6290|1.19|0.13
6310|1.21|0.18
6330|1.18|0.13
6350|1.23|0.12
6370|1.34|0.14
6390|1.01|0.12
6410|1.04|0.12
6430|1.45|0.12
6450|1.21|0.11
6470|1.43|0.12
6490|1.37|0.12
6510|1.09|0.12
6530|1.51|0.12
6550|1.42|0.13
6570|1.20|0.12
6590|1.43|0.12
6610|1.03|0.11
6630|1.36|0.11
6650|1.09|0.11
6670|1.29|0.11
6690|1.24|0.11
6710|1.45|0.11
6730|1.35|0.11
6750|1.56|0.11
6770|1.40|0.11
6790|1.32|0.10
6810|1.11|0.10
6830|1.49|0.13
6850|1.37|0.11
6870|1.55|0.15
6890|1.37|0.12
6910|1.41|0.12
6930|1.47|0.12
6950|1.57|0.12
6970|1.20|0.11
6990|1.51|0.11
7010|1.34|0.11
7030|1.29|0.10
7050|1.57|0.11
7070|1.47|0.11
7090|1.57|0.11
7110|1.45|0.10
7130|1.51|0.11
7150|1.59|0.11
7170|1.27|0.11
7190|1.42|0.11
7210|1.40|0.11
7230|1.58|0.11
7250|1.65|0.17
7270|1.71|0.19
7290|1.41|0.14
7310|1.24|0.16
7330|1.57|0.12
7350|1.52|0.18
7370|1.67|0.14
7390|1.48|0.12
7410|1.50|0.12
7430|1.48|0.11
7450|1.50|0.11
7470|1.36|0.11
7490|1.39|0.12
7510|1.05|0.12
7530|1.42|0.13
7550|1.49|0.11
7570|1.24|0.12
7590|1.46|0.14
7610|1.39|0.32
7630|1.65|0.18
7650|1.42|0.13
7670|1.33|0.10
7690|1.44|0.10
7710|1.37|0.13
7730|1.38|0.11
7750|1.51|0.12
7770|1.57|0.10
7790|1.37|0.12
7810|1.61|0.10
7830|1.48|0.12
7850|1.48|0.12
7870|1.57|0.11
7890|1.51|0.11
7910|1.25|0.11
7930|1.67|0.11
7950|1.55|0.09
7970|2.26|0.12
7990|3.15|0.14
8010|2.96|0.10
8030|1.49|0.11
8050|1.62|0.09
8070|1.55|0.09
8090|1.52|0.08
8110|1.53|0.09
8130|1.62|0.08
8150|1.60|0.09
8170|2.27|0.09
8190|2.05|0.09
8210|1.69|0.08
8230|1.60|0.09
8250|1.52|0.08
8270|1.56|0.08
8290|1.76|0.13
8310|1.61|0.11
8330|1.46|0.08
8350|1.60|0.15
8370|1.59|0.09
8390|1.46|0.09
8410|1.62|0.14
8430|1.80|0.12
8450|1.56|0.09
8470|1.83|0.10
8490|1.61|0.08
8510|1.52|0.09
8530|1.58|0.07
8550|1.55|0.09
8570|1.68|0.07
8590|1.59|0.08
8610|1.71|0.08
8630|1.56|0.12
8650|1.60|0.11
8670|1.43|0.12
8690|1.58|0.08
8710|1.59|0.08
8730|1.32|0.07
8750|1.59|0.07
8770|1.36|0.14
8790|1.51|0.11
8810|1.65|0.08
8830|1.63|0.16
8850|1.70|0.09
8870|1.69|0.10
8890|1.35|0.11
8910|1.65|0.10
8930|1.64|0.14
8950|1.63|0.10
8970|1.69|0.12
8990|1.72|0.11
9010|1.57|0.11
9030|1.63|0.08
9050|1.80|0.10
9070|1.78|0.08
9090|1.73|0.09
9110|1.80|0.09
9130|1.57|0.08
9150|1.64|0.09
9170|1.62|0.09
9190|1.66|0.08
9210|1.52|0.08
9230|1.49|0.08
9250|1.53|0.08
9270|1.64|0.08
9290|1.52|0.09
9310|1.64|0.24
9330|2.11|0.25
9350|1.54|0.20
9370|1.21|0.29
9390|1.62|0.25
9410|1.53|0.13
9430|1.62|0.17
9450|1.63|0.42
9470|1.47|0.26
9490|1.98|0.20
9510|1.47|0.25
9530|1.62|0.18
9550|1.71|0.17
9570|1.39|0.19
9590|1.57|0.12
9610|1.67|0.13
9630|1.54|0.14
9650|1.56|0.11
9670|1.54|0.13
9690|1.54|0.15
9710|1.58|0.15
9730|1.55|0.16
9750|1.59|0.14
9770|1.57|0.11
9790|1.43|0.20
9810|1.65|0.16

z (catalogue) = 0.22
